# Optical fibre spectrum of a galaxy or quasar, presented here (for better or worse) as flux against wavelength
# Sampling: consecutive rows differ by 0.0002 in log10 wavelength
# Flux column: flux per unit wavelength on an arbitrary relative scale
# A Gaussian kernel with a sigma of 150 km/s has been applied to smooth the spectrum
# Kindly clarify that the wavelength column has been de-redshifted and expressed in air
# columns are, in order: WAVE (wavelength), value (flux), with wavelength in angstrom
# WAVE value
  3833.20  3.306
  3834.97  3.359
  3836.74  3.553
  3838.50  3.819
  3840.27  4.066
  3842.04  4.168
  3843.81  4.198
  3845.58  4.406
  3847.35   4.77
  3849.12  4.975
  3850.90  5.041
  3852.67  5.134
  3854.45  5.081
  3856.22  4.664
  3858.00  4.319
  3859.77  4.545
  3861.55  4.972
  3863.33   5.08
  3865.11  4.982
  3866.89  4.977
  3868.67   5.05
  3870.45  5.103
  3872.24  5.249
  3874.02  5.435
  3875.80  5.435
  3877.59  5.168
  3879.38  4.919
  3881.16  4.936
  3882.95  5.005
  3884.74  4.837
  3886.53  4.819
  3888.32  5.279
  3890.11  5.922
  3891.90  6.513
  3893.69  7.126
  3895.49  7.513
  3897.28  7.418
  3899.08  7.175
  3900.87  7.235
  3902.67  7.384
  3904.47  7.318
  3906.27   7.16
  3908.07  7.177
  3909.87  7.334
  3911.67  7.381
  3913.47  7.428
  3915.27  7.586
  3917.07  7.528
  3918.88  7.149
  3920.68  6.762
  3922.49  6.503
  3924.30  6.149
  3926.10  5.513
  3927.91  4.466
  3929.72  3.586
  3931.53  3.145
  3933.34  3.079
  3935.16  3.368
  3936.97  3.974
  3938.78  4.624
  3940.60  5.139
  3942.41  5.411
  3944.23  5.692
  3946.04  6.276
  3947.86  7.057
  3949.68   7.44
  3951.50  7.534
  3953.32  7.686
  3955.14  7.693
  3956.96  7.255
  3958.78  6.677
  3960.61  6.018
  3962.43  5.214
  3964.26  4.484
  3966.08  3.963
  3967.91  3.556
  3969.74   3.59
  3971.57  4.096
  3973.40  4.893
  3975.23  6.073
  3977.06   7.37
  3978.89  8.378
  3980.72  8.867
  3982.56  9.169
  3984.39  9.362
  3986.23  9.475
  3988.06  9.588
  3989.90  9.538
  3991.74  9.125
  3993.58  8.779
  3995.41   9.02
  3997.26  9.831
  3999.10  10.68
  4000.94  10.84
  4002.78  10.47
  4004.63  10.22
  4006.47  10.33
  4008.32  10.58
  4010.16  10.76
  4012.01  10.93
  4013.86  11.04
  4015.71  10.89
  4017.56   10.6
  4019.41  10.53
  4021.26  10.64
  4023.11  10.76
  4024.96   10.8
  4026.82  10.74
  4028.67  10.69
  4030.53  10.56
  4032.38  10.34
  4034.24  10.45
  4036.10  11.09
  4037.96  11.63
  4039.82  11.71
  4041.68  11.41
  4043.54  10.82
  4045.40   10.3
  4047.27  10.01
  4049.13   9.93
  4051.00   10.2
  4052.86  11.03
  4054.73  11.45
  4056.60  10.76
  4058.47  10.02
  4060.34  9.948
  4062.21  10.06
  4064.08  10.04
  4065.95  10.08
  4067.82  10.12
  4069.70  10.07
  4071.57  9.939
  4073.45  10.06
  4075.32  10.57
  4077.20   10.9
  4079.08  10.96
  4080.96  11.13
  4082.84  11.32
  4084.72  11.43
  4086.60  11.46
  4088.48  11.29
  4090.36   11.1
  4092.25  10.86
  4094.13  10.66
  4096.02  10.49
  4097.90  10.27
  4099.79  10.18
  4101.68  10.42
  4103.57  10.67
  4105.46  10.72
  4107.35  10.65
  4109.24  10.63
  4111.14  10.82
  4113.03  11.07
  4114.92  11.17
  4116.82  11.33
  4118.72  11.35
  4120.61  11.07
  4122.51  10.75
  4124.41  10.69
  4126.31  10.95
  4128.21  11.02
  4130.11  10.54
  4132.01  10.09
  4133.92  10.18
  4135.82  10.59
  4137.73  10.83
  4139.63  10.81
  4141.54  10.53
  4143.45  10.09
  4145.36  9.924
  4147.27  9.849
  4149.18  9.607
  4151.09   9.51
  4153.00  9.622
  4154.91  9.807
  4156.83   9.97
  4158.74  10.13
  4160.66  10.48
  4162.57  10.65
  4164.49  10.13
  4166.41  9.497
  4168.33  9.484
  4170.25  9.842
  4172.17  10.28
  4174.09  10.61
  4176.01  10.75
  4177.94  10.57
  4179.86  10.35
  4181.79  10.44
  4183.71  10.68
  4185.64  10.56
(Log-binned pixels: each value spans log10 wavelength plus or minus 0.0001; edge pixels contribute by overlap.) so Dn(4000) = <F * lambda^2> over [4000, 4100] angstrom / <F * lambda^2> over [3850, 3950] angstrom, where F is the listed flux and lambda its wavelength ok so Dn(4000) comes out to 2.01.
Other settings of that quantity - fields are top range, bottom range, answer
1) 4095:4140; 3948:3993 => 1.65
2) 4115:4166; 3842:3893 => 2.37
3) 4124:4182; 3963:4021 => 1.28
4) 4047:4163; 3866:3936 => 1.97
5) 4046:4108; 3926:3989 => 1.86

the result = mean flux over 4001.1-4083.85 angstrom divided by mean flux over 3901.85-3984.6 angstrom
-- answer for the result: 1.7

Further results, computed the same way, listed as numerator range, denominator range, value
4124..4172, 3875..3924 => 1.56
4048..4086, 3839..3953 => 1.86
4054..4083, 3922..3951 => 2.04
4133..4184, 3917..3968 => 1.81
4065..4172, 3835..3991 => 1.79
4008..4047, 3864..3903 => 1.87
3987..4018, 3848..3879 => 2.03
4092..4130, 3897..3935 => 1.71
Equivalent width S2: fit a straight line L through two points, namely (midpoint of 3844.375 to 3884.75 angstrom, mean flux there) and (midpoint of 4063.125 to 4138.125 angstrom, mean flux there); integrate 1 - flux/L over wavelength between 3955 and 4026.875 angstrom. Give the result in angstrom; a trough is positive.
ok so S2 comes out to -3.9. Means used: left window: 4.96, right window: 10.7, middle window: 8.56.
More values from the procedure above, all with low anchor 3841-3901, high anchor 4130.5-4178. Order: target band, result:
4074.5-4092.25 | -4.33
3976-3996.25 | -4.64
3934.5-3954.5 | 2.11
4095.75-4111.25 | -2.08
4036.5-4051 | -4.46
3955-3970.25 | 3.43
